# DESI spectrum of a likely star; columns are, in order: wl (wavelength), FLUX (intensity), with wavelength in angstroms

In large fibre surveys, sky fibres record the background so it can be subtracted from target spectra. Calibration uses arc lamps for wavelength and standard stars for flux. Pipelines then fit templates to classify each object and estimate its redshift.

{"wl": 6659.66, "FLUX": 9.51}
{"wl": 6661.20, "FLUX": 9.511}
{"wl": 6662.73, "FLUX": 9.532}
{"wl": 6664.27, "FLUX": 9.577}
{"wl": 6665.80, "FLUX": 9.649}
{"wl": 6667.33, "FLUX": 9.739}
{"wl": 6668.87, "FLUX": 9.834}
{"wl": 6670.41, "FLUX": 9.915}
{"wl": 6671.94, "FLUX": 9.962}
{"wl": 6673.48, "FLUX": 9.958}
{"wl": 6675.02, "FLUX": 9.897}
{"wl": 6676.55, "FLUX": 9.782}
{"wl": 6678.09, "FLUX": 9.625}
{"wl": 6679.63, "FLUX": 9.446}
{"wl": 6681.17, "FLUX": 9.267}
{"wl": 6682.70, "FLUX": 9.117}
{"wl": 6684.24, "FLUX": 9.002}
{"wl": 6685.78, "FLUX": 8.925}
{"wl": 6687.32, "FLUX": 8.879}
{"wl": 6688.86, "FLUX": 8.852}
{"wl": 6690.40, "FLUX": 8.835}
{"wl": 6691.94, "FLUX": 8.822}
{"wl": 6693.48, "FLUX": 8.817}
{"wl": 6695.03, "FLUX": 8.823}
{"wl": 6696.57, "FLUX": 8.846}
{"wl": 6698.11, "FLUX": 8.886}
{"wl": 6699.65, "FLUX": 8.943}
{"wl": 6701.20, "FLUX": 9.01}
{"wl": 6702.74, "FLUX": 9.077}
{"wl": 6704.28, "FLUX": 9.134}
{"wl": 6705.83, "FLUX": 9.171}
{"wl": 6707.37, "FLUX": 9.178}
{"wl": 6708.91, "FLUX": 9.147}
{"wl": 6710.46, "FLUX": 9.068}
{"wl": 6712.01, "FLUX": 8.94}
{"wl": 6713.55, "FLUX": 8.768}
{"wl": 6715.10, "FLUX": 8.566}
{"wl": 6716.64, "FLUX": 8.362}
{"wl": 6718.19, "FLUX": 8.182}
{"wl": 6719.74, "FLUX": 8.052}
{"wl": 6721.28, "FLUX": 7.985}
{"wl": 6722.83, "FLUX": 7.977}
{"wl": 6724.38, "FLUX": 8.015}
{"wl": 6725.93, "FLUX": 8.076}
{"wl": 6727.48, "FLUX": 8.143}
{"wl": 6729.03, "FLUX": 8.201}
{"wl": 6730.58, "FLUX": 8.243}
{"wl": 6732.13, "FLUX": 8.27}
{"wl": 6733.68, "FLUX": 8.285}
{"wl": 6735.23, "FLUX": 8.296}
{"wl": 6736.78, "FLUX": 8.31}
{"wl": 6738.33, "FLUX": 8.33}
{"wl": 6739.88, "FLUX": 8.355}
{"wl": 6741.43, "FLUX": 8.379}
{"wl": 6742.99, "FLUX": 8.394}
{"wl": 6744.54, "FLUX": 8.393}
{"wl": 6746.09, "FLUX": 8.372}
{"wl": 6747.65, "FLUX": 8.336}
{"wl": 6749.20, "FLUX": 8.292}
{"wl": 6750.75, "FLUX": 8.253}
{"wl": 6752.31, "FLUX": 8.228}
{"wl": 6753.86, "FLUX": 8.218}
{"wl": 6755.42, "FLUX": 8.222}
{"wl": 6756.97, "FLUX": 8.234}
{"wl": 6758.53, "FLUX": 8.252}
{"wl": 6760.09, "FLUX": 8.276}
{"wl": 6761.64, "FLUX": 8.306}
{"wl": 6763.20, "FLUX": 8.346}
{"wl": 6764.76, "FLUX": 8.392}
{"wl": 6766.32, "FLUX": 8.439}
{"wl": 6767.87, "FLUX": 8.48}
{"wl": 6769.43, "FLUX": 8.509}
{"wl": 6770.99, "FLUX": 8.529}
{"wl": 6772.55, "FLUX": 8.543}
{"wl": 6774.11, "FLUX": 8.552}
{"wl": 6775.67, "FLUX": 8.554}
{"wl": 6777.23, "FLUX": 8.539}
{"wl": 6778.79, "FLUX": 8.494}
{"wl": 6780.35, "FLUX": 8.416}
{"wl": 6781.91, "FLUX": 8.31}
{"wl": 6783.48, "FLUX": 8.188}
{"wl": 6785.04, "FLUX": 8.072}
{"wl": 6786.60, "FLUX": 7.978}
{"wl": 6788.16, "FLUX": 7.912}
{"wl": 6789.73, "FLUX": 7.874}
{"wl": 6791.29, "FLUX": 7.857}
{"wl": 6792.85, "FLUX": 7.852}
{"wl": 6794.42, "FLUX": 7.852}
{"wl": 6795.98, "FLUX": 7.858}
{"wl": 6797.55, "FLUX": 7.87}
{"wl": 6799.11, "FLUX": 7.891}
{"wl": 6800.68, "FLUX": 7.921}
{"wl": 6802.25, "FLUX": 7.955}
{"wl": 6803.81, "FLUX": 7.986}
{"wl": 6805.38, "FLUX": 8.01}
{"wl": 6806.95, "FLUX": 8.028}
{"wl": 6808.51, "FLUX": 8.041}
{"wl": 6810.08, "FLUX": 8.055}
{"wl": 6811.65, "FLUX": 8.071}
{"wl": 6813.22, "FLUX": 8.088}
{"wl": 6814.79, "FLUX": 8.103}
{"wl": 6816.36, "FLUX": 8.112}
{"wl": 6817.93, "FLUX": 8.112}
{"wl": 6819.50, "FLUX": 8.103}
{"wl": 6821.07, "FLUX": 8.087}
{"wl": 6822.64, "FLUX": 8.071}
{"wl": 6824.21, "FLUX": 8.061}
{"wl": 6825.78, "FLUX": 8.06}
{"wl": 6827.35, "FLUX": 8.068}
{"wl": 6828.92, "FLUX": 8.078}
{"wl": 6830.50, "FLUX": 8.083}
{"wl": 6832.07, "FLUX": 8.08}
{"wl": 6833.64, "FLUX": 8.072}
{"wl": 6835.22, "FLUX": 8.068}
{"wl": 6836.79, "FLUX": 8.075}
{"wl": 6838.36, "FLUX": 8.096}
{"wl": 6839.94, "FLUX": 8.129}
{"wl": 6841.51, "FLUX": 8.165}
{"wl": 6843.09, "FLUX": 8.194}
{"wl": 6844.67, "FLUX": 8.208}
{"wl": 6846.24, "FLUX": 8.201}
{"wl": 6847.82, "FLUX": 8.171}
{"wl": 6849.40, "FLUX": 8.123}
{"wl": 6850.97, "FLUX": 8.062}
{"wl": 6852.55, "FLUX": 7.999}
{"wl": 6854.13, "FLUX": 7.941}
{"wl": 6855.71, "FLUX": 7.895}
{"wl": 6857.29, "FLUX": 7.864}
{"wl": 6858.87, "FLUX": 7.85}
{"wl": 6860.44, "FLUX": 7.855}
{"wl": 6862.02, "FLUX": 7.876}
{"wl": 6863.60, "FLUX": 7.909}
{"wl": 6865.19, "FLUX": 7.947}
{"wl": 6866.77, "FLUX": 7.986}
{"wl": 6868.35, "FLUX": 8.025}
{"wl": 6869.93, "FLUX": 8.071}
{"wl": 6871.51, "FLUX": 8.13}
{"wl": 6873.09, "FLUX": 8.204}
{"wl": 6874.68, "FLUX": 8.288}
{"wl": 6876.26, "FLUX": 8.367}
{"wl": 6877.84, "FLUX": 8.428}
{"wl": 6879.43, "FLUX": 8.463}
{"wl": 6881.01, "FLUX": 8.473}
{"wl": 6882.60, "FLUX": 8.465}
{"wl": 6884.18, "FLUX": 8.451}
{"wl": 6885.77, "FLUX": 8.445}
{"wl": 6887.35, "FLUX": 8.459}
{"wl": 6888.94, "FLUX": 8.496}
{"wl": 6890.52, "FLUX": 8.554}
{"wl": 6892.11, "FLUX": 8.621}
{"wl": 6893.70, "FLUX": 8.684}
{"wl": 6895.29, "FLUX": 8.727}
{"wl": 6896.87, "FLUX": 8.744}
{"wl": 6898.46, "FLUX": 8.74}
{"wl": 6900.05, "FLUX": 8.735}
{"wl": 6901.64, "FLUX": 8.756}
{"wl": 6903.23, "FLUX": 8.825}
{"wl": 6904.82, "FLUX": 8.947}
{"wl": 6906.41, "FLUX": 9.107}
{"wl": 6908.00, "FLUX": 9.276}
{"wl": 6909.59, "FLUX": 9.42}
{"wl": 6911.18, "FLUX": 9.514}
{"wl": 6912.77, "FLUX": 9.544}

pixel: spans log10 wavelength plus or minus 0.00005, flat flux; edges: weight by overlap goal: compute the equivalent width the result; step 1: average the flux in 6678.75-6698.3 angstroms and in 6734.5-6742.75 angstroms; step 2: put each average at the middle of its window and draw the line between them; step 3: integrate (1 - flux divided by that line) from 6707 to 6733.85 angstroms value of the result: 0.5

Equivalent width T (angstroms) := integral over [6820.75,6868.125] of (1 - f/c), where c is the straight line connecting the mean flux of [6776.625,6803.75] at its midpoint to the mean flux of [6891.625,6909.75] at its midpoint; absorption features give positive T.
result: 2.3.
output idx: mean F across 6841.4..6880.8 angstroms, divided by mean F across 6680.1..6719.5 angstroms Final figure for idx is 0.91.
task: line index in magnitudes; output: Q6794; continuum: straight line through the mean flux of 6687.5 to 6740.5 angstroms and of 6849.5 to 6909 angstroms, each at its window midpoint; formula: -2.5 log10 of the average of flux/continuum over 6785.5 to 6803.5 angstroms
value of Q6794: 0.08 mag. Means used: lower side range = 8.59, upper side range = 8.37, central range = 7.9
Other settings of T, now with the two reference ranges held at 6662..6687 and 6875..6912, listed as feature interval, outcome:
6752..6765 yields 1.4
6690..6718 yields 1.6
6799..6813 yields 1.6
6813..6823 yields 1.0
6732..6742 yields 1.1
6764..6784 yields 1.6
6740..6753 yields 1.3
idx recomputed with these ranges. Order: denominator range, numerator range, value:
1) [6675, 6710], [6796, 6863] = 0.88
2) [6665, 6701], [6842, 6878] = 0.87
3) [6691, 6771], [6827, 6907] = 0.98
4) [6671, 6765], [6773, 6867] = 0.93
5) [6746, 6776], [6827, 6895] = 0.98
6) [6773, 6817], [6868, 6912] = 1.07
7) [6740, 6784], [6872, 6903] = 1.02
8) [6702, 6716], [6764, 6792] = 0.92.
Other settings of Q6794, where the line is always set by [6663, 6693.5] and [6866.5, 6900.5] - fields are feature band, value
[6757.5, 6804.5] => 0.092 mag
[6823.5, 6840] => 0.079 mag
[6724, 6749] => 0.107 mag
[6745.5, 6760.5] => 0.100 mag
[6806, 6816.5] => 0.092 mag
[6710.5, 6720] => 0.085 mag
